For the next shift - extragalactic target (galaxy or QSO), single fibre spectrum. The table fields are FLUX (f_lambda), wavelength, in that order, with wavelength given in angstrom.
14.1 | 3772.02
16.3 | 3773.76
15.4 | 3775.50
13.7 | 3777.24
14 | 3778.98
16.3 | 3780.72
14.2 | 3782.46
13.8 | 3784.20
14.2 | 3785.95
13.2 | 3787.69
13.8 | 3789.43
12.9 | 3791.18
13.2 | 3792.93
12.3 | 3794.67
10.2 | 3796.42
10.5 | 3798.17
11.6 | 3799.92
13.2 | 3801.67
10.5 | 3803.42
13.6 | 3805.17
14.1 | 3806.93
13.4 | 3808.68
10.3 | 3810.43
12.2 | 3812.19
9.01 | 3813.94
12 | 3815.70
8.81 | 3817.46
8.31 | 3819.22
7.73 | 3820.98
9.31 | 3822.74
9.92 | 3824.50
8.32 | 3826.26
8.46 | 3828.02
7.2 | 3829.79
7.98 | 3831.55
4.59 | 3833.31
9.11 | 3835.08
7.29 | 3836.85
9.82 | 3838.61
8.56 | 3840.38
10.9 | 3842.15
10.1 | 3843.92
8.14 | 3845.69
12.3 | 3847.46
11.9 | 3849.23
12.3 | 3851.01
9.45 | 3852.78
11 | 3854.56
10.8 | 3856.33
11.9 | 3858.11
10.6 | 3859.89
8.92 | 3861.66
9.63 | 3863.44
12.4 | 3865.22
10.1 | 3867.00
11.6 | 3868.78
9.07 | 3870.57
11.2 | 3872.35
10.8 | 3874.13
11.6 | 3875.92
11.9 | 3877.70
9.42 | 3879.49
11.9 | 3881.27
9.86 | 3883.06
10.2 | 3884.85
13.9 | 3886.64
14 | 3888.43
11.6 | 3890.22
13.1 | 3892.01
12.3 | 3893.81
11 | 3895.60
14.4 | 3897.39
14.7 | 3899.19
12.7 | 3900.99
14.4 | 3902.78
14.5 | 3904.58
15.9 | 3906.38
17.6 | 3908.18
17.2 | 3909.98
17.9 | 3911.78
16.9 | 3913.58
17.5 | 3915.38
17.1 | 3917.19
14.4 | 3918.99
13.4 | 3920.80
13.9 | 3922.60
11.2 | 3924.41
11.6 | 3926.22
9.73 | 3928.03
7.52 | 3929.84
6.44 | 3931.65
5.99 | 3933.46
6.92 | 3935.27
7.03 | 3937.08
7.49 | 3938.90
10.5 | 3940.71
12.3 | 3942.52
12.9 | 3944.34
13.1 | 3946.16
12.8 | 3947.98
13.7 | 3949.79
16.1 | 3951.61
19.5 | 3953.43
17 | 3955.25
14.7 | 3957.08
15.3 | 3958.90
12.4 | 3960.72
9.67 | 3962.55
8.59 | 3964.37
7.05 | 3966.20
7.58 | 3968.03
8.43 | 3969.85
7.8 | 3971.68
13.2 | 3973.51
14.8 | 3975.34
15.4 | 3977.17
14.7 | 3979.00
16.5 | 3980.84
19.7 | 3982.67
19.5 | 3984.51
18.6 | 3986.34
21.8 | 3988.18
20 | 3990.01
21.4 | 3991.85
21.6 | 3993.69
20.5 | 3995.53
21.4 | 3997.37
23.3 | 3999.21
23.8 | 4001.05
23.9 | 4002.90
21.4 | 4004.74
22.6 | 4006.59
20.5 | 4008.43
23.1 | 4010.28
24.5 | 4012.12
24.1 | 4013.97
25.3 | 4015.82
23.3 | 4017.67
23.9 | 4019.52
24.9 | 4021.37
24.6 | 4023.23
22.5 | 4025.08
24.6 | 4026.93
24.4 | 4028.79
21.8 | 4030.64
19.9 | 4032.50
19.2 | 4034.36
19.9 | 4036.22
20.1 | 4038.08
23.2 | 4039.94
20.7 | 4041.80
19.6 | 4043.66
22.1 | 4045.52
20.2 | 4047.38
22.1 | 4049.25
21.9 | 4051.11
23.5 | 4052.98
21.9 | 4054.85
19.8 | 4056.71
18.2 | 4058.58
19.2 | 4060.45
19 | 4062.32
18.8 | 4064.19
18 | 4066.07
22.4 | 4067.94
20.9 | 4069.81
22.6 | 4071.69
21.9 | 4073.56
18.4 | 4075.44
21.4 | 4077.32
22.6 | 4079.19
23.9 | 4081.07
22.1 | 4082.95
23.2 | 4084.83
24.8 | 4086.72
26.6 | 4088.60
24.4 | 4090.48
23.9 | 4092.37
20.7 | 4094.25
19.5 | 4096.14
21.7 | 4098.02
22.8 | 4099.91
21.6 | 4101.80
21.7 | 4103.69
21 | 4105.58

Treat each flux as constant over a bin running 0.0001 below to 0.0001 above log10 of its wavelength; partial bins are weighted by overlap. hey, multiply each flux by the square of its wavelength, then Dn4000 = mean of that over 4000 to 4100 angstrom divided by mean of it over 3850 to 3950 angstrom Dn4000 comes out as 1.98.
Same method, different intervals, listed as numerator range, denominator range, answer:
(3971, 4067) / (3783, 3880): 2.14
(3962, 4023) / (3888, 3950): 1.54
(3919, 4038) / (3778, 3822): 1.51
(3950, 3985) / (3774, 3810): 1.12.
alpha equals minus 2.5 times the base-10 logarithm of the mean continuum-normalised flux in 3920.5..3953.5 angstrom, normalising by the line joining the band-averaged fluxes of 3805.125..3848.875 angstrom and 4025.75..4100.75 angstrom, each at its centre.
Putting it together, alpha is 0.36 mag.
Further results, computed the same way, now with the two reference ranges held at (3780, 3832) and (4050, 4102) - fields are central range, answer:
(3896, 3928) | 0.04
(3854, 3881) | 0.26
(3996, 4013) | -0.20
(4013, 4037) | -0.17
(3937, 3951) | 0.39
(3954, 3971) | 0.46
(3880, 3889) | 0.21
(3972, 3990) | 0.07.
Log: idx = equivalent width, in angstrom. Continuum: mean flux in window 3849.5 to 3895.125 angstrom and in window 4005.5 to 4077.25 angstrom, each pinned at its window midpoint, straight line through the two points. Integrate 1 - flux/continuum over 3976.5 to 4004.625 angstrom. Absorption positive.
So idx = -2.5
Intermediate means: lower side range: 11.2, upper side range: 21.7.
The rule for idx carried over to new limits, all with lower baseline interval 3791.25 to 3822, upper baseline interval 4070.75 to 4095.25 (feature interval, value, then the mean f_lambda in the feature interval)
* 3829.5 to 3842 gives 4.50 angstrom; 8.01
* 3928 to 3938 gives 5.73 angstrom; 7.06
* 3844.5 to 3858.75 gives 2.39 angstrom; 10.9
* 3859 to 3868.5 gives 2.26 angstrom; 10.4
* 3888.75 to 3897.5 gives 1.45 angstrom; 12.4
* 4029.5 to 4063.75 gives 0.95 angstrom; 20.7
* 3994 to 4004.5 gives -1.71 angstrom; 22.4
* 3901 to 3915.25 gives -0.61 angstrom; 16.2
